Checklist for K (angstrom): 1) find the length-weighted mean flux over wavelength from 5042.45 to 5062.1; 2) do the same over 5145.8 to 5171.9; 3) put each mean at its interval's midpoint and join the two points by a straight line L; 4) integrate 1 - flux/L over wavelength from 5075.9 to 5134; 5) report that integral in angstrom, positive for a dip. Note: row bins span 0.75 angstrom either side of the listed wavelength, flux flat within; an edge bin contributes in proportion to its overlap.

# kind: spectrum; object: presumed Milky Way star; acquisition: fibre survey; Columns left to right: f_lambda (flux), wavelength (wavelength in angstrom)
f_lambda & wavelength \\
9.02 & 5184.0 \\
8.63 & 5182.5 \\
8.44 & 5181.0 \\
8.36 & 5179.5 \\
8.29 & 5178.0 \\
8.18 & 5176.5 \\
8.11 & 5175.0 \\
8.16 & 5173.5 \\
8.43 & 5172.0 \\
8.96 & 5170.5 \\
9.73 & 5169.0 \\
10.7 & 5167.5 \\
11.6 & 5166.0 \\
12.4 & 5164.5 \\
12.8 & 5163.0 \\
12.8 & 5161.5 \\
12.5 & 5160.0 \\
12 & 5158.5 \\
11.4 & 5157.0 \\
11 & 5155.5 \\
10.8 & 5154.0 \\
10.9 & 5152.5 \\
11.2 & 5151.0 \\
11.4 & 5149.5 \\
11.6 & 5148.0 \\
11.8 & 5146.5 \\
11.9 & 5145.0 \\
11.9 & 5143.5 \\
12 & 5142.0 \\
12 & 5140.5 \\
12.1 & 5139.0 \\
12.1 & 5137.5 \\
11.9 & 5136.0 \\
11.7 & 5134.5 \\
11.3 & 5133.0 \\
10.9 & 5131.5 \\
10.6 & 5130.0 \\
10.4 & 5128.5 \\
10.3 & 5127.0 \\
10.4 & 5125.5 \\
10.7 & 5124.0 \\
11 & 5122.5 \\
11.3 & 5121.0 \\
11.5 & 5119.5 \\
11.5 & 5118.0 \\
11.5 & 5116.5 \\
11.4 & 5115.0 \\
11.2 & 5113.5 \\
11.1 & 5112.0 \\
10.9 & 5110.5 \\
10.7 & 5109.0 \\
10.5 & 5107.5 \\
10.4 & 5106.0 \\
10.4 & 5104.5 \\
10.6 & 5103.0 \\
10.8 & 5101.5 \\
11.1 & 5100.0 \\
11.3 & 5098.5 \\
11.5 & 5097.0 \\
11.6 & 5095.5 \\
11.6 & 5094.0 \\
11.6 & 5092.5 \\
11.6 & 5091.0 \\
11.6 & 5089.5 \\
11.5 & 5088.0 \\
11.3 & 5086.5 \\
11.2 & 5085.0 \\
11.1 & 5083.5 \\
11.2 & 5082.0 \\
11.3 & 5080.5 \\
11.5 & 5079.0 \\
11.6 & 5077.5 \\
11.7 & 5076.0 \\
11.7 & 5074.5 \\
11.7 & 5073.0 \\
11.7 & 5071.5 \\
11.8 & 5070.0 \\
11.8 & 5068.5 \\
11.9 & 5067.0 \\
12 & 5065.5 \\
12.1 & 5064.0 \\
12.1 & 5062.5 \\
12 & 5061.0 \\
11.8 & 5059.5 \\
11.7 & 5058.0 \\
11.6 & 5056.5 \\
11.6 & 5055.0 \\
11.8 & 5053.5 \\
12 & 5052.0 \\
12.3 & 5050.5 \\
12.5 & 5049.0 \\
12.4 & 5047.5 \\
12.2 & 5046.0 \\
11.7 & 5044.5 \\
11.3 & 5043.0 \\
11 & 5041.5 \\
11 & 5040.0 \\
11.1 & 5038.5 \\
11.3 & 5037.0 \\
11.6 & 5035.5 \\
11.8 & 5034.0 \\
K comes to 2.53 angstrom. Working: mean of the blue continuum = 11.9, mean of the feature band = 11.1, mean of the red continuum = 11.3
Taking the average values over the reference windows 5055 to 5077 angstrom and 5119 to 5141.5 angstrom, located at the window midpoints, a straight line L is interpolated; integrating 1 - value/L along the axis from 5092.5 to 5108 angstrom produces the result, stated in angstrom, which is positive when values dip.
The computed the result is 0.7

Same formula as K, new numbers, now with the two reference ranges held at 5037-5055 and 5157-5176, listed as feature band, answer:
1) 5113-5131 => 0.1 angstrom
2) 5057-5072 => -0.4 angstrom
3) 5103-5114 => 0.5 angstrom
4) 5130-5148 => -1.3 angstrom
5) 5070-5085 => -0.1 angstrom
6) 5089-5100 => -0.2 angstrom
